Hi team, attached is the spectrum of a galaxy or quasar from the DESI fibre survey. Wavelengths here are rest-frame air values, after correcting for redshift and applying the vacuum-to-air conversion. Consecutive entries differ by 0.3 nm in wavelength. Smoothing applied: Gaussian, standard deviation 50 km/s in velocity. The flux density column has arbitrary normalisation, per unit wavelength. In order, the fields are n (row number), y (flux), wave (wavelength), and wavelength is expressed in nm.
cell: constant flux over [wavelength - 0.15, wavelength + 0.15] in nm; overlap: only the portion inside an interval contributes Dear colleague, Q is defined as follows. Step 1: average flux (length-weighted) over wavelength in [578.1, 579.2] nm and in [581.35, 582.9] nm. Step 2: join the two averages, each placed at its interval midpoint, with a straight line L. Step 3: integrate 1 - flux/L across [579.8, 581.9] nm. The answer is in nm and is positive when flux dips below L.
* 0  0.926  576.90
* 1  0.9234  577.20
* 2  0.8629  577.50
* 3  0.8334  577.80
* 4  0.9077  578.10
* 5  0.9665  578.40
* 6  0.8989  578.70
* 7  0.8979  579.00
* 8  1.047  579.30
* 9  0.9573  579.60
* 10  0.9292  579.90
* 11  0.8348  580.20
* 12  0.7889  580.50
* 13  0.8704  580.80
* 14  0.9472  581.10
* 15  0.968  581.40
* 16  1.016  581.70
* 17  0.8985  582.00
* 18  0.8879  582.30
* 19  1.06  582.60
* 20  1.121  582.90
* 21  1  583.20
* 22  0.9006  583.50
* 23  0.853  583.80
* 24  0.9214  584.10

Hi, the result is 0.12 nm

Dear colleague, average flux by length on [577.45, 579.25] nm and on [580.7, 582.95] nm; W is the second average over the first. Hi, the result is 1.1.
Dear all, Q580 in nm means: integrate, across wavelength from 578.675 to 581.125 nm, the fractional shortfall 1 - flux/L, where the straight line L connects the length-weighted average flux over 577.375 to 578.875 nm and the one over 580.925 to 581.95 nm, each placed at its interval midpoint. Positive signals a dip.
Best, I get 0.068 nm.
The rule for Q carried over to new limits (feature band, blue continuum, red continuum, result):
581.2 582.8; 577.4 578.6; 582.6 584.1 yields -0.03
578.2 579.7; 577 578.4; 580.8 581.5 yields -0.07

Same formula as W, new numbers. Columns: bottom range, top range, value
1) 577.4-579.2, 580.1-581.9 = 1.01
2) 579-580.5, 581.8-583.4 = 1.07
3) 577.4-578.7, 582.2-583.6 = 1.12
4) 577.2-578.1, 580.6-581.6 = 1.06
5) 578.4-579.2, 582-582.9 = 1.07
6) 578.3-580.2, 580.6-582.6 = 1.00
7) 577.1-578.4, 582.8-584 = 1.08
